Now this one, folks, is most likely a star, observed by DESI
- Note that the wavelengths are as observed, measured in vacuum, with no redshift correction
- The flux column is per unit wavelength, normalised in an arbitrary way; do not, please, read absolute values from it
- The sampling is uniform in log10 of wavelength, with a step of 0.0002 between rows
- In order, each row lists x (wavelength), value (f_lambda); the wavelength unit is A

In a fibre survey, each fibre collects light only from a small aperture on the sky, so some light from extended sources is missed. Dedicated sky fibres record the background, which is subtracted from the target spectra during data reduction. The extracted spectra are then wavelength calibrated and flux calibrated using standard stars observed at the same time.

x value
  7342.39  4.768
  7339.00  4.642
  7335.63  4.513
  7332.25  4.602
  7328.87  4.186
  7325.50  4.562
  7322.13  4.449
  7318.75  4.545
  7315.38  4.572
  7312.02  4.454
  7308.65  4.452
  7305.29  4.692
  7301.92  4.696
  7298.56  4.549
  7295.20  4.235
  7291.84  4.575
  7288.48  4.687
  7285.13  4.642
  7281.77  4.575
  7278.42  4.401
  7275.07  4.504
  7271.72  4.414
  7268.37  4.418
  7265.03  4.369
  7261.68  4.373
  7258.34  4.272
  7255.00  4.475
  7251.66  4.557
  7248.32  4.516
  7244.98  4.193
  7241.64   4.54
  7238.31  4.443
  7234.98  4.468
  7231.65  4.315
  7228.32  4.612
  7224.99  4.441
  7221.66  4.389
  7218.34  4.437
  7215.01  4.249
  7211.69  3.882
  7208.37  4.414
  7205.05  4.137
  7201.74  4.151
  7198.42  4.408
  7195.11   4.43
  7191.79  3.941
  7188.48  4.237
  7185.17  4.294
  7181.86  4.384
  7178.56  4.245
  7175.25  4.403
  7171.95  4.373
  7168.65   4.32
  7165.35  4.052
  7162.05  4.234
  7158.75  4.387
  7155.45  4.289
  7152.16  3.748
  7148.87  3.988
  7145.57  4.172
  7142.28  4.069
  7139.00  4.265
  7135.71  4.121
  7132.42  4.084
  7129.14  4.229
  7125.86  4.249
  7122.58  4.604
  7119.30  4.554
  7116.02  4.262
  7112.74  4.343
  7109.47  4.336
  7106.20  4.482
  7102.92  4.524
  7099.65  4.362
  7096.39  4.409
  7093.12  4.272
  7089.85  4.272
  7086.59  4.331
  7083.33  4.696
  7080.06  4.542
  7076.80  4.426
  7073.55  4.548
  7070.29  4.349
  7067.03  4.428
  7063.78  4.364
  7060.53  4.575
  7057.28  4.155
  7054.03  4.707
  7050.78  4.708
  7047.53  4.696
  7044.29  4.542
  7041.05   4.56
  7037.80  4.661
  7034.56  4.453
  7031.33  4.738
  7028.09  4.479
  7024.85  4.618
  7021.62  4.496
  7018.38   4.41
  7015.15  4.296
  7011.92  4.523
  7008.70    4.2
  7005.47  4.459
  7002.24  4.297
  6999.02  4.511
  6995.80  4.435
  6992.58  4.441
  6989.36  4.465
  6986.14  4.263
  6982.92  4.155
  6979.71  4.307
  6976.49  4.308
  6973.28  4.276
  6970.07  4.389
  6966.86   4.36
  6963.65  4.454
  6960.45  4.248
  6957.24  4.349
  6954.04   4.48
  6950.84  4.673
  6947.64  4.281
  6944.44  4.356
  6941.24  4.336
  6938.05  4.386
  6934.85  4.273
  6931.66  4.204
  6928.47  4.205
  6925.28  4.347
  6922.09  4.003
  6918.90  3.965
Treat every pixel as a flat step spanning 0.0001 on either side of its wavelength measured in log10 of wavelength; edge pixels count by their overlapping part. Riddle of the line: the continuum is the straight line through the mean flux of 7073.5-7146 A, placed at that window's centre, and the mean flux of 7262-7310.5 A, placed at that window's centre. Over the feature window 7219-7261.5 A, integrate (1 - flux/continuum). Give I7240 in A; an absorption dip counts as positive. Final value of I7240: 0.3 A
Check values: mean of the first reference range 4.35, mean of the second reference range 4.51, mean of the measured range 4.43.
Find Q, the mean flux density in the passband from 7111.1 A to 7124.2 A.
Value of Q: 4.44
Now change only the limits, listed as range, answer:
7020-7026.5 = 4.55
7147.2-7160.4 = 4.1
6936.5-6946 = 4.36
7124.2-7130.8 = 4.24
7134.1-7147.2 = 4.16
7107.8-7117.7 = 4.32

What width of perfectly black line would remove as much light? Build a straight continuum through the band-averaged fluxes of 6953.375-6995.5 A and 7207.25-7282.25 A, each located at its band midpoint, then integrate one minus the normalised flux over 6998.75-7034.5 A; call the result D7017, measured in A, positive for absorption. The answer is -0.83 A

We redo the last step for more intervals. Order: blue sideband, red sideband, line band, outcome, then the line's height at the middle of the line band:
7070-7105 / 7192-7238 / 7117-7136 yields 0.35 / 4.4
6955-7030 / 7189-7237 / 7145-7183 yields 0.94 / 4.32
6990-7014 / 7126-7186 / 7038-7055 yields -1.14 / 4.35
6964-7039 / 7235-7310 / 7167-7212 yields 1.93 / 4.46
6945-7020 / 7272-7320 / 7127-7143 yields 1.05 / 4.45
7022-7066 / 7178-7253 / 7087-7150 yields 2.29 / 4.46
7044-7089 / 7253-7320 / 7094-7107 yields 0.19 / 4.5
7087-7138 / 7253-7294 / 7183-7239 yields 1.45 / 4.42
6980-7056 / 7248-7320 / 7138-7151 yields 1.12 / 4.49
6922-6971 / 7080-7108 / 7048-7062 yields -0.46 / 4.4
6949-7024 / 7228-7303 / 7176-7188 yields 0.36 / 4.44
